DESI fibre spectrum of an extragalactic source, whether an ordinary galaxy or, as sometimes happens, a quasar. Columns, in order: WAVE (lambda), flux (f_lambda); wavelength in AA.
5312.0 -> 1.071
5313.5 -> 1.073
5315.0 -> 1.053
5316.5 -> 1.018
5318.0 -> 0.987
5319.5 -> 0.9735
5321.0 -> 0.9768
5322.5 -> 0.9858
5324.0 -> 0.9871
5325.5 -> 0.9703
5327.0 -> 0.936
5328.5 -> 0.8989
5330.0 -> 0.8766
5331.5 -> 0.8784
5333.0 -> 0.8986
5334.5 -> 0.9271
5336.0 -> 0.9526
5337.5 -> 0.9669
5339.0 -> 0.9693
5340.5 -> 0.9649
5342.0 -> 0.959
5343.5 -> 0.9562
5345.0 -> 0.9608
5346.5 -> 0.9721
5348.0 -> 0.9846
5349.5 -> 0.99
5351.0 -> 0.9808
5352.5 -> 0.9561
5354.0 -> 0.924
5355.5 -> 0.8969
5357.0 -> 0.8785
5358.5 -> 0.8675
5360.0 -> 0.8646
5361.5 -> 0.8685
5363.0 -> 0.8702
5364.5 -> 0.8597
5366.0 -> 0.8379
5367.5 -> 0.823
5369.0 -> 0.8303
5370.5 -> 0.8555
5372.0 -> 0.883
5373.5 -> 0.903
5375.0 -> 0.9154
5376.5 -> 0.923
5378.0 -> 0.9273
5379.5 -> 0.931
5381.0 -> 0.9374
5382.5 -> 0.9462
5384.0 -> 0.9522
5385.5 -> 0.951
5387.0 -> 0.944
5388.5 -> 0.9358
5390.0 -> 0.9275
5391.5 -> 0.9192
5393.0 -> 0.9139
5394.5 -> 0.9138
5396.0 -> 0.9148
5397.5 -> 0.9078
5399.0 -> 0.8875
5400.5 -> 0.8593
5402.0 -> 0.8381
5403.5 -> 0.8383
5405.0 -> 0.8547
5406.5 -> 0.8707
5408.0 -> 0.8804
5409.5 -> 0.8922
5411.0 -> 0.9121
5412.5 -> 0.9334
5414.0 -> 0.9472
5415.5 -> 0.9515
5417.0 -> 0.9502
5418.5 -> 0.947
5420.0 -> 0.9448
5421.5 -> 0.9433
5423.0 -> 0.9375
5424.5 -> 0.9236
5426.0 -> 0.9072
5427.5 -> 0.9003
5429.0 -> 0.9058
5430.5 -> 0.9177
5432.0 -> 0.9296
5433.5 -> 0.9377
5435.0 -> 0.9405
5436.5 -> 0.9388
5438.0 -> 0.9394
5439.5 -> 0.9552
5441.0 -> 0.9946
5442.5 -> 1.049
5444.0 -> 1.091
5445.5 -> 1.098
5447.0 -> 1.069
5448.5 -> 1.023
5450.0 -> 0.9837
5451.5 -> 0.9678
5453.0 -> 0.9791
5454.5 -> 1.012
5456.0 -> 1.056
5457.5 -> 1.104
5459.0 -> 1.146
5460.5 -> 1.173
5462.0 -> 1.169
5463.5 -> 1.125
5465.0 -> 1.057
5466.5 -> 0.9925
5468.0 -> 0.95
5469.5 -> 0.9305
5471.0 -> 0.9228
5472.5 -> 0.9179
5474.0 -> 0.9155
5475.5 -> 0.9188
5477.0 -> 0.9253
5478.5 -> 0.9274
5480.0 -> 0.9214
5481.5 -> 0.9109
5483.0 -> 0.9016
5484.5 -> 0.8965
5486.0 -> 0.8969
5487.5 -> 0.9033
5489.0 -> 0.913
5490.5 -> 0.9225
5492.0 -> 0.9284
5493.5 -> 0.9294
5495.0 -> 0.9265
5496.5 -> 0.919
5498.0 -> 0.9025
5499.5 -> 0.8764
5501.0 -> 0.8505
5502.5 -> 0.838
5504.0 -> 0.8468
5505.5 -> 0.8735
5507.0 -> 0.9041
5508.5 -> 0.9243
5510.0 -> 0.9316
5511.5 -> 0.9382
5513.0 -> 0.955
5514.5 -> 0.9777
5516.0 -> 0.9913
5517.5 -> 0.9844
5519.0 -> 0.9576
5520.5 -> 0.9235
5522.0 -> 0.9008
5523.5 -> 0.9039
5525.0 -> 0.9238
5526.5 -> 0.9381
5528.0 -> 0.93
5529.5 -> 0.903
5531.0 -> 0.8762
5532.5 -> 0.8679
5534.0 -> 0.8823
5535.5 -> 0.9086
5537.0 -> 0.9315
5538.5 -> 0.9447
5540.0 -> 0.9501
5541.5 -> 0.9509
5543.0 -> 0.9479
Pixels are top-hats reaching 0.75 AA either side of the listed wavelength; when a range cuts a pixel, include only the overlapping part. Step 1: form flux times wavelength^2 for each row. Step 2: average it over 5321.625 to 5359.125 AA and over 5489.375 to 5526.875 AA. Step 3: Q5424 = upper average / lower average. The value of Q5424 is 1.04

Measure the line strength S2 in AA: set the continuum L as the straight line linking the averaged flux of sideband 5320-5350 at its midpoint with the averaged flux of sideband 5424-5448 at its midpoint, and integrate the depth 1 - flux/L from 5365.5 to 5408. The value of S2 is 2.8 AA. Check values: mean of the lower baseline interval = 0.95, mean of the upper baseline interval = 0.97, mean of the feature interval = 0.898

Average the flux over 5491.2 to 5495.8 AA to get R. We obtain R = 0.928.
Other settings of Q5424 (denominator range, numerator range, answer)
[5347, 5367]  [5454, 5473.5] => 1.20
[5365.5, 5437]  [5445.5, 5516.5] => 1.09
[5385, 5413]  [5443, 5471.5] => 1.19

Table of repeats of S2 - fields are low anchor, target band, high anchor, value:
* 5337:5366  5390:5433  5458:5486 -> 2.07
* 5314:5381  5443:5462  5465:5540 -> -2.89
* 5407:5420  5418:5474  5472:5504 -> -4.64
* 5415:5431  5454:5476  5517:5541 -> -2.41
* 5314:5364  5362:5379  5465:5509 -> 1.11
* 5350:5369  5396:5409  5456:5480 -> 0.89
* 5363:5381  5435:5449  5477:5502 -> -1.80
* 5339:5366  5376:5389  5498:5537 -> -0.22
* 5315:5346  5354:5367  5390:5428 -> 0.92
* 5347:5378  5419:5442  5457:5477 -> 0.97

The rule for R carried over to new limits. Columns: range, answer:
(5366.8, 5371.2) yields 0.836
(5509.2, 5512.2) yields 0.935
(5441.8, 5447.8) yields 1.08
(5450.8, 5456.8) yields 1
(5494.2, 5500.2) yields 0.907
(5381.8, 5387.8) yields 0.948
